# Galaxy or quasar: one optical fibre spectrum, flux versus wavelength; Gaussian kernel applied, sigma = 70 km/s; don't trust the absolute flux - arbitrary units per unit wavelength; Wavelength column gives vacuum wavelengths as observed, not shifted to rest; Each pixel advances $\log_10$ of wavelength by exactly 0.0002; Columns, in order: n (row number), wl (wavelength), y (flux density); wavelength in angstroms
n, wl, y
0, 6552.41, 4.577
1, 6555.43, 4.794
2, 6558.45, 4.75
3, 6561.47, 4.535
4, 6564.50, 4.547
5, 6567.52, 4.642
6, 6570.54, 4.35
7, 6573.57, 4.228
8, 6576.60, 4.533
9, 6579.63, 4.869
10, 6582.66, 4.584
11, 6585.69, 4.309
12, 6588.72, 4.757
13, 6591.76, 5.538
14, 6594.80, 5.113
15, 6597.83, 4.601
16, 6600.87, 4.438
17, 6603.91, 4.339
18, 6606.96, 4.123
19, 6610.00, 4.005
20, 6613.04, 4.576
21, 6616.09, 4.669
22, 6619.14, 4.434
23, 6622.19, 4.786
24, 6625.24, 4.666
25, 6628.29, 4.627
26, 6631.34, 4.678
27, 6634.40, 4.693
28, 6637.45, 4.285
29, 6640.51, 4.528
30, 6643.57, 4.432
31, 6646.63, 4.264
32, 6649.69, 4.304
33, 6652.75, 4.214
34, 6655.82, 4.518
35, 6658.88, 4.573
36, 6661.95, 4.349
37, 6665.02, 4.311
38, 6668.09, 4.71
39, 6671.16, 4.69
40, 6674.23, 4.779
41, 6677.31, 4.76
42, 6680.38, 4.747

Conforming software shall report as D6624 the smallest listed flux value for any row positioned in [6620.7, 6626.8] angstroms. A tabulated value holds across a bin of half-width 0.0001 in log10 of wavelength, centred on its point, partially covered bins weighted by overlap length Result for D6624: 4.666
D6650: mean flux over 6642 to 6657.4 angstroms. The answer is 4.35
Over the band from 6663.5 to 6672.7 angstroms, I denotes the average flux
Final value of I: 4.57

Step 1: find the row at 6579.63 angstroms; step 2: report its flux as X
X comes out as 4.869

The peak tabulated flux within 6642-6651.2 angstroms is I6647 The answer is 4.432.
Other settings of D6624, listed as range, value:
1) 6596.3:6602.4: 4.438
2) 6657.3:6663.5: 4.349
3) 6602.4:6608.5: 4.123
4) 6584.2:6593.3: 4.309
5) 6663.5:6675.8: 4.311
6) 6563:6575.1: 4.228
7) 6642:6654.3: 4.214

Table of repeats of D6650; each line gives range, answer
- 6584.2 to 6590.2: 4.54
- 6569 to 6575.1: 4.29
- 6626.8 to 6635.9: 4.66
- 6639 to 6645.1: 4.48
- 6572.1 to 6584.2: 4.55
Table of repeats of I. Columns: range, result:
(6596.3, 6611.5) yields 4.3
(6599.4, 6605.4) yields 4.39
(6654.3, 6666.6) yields 4.44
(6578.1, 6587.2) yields 4.59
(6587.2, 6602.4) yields 4.89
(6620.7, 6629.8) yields 4.69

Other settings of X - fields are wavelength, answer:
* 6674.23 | 4.779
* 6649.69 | 4.304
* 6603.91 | 4.339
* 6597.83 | 4.601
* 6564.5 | 4.547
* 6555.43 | 4.794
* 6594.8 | 5.113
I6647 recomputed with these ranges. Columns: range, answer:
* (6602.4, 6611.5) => 4.339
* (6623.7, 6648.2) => 4.693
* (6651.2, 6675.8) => 4.779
